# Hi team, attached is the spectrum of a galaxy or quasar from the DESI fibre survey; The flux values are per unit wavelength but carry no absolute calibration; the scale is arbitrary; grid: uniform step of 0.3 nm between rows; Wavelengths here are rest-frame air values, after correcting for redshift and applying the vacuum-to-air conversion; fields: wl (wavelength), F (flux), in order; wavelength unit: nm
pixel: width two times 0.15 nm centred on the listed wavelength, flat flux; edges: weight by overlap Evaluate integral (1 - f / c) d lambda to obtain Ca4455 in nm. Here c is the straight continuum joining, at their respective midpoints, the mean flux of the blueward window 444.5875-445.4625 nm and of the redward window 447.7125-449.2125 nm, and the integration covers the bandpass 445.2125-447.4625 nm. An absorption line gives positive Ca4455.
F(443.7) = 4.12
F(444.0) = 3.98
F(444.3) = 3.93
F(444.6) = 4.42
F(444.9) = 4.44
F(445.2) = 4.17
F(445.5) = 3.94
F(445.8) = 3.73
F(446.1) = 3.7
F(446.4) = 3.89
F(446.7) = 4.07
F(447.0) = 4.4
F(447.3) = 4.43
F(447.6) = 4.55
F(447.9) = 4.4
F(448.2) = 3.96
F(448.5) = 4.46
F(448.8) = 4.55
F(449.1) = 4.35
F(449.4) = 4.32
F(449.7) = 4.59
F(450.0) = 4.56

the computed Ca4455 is 0.14 nm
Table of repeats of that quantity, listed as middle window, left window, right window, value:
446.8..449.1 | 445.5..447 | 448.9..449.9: -0.11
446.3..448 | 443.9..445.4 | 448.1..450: 0.00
